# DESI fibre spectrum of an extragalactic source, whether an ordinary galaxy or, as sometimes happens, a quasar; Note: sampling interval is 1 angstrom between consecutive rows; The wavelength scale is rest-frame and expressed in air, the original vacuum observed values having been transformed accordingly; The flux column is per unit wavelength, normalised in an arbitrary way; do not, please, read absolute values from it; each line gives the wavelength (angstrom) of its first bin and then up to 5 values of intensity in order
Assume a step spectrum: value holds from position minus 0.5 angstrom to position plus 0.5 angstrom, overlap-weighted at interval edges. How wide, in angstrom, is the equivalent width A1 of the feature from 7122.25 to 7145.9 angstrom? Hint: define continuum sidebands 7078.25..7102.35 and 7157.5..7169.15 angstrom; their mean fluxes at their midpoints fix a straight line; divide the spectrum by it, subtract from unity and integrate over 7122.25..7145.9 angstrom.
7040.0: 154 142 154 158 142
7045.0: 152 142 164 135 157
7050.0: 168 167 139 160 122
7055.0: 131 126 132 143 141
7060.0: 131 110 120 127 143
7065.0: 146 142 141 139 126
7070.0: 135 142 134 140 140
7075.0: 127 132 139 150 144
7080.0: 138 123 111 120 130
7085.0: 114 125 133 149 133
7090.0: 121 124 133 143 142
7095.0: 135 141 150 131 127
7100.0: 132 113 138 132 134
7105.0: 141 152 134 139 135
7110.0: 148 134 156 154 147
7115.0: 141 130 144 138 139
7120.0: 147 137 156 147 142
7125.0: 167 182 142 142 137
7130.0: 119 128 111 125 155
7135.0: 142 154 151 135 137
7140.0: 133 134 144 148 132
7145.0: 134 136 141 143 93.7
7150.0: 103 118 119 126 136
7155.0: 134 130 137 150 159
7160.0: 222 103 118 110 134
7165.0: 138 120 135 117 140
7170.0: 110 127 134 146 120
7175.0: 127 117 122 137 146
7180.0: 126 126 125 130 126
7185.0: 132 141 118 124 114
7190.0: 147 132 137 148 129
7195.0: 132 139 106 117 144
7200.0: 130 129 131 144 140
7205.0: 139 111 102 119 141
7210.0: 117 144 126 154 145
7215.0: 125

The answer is -1.1 angstrom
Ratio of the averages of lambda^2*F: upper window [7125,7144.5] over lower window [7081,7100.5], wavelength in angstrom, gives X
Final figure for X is 1.08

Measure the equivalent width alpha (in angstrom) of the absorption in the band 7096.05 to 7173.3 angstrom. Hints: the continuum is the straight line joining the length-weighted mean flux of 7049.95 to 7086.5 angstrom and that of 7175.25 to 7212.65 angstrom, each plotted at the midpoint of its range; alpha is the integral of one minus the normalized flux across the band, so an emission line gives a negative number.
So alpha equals -3.0 angstrom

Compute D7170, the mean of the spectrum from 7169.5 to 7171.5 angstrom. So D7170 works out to 118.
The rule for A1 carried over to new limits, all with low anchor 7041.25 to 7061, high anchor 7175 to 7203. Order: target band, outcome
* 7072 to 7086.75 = 1.1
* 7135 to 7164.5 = -0.2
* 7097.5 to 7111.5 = 0.4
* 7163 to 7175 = 0.3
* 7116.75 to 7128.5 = -1.0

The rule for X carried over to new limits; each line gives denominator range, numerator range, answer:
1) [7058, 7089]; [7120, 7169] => 1.05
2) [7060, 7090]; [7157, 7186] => 1.02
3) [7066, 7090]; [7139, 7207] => 1.01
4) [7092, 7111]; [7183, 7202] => 0.98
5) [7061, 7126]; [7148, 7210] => 0.97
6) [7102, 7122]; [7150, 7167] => 0.96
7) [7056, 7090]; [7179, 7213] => 1.01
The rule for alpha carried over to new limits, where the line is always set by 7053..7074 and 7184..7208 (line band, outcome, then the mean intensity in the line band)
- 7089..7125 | -1.7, 139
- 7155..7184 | -0.4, 132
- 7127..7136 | -0.2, 134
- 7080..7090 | 0.5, 127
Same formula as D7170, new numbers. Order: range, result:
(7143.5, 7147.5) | 136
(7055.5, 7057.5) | 129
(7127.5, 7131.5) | 132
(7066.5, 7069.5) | 135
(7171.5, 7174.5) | 133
